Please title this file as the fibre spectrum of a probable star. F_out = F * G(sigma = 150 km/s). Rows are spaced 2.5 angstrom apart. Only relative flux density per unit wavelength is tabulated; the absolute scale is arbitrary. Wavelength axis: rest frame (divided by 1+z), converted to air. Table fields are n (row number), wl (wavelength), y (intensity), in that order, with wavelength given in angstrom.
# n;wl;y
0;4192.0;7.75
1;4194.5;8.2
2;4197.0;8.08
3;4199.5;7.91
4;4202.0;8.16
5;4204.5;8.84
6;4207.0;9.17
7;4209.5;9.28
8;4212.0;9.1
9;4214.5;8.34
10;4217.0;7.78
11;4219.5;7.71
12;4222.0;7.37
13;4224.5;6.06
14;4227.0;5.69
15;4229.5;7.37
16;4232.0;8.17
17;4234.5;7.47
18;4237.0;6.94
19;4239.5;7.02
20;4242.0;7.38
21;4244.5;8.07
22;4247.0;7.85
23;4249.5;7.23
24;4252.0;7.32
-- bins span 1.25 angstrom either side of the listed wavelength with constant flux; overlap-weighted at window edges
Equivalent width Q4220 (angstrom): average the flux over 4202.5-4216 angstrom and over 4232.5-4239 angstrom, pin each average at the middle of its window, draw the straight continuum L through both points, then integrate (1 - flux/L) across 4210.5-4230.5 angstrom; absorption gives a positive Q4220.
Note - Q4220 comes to 1.9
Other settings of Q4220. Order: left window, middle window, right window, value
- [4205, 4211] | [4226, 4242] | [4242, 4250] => 2.0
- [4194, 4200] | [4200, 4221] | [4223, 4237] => -2.5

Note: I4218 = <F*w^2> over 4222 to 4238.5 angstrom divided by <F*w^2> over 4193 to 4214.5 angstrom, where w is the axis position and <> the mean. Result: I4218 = 0.83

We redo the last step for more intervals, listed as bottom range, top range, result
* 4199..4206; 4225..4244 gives 0.87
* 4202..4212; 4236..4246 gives 0.83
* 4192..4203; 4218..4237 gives 0.90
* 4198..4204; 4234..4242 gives 0.89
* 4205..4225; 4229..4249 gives 0.93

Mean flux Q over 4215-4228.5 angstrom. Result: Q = 7.01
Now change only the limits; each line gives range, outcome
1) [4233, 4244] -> 7.28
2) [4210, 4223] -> 8.14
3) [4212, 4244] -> 7.36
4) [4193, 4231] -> 7.94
